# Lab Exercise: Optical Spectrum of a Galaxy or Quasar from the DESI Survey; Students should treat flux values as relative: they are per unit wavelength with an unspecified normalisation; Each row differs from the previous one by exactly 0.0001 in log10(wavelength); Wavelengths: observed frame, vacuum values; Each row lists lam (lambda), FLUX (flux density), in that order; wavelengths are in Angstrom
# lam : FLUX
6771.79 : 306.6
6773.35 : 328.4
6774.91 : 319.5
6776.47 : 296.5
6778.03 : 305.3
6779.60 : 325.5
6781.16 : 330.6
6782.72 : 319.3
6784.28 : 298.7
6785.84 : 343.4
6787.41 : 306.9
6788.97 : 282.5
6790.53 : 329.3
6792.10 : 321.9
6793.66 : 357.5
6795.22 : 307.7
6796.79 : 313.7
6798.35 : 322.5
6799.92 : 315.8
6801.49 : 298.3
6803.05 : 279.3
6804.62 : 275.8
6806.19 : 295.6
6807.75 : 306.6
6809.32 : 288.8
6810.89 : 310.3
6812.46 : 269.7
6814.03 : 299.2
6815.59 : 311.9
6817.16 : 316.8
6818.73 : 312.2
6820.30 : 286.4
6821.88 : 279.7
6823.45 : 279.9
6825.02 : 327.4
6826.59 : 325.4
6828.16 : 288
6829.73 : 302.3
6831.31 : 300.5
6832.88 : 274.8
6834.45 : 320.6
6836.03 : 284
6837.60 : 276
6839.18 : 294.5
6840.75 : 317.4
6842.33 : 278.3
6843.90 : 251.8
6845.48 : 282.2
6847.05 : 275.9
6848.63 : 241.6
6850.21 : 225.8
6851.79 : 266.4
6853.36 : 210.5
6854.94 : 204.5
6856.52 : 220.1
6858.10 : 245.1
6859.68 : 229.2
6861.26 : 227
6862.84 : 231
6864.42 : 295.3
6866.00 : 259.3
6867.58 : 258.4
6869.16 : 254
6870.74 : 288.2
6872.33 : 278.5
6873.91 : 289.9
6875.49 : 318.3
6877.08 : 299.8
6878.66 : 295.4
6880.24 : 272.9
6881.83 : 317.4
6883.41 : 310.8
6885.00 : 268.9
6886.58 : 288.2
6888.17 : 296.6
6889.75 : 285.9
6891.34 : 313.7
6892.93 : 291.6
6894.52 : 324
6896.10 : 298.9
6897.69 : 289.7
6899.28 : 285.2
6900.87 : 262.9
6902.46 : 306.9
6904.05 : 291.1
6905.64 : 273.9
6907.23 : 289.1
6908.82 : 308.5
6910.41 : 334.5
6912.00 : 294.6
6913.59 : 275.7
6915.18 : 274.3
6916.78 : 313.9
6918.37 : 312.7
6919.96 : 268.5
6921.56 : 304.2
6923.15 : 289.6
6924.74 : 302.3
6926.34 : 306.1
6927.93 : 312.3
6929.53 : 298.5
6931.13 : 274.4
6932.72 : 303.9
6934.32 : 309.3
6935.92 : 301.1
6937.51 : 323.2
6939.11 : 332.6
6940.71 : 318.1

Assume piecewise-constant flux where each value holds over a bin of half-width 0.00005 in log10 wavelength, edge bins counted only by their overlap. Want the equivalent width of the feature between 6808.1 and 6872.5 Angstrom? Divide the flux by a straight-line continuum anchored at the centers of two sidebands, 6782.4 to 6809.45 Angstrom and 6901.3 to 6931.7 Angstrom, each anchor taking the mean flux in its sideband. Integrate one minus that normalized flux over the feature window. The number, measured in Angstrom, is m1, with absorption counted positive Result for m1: 6.2 Angstrom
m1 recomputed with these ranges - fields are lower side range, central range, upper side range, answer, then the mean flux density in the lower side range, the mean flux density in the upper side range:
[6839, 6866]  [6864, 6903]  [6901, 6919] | -1.99 Angstrom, 252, 296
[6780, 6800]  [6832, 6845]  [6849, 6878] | -0.46 Angstrom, 320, 256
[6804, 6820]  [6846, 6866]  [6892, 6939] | 3.86 Angstrom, 299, 298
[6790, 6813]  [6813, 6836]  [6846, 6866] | -1.85 Angstrom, 306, 241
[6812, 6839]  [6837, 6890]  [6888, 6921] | 4.86 Angstrom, 298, 295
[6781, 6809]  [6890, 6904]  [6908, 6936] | 0.25 Angstrom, 311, 299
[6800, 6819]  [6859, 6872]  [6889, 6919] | 1.76 Angstrom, 297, 296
